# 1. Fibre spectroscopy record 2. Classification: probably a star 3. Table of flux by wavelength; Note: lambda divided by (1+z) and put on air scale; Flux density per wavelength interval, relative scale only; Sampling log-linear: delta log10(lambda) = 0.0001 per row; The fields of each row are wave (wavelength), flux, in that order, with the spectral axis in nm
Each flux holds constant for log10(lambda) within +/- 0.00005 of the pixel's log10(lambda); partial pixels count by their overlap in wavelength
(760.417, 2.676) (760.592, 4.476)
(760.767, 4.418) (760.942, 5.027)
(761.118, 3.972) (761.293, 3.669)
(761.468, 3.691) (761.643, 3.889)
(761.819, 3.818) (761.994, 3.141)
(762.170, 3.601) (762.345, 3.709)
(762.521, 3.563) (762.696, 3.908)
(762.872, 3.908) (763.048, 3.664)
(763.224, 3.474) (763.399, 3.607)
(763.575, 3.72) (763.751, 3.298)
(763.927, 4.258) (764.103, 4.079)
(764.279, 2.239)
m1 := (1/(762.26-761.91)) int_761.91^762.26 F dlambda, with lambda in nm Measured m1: 3.38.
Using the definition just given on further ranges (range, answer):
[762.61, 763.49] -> 3.71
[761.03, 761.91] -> 3.81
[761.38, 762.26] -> 3.63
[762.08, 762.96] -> 3.74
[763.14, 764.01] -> 3.67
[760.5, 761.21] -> 4.46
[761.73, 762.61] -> 3.57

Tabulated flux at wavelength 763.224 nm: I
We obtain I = 3.474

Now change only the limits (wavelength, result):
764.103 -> 4.079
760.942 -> 5.027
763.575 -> 3.72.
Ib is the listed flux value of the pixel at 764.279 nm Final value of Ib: 2.239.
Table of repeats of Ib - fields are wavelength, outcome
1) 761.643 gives 3.889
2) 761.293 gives 3.669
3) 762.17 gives 3.601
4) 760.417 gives 2.676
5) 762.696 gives 3.908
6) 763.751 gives 3.298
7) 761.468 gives 3.691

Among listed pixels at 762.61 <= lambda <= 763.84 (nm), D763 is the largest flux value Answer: 3.908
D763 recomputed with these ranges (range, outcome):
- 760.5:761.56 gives 5.027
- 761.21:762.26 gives 3.889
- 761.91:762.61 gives 3.709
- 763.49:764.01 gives 4.258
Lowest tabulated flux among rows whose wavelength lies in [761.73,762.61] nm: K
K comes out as 3.141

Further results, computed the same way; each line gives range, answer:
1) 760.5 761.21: 3.972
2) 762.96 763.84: 3.298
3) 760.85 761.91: 3.669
